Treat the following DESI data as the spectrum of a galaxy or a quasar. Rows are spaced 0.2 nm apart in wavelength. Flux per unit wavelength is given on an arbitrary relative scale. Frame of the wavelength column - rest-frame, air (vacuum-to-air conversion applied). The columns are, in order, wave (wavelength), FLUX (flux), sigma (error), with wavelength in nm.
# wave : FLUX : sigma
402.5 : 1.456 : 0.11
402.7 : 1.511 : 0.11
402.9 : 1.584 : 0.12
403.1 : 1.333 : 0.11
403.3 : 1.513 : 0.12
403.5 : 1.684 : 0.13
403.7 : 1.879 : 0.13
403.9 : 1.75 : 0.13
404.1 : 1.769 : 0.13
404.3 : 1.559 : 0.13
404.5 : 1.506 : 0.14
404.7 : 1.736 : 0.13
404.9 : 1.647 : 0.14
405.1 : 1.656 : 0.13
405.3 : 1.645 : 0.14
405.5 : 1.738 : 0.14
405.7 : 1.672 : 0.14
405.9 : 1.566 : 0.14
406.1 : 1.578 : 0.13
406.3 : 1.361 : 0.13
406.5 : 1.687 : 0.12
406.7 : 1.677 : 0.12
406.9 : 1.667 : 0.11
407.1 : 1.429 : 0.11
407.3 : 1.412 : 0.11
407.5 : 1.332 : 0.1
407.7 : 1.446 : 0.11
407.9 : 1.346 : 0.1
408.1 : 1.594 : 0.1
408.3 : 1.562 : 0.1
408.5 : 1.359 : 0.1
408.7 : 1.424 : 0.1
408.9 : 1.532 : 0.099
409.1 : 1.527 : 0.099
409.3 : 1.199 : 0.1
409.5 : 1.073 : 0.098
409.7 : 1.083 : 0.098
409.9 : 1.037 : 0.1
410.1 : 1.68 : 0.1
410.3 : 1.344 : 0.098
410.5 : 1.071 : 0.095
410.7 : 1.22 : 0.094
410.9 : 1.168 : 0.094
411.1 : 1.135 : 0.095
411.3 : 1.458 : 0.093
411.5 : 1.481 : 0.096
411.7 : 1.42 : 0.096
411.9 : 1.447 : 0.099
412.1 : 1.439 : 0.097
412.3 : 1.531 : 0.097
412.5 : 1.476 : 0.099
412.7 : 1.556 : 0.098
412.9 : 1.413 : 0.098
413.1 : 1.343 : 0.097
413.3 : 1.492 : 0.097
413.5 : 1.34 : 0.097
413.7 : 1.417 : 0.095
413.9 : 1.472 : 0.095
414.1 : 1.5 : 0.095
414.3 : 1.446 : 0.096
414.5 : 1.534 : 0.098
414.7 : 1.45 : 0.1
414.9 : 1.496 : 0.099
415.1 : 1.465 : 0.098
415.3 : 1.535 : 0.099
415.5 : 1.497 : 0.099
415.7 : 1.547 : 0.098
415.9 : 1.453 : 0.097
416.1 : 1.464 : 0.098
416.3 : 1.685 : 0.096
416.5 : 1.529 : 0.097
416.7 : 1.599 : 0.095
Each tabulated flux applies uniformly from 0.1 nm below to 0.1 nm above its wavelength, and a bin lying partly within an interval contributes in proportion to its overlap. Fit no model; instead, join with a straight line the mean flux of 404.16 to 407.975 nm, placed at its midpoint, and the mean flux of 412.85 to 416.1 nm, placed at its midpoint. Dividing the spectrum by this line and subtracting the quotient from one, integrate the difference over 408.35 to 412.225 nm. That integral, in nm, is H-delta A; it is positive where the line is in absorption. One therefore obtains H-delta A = 0.48 nm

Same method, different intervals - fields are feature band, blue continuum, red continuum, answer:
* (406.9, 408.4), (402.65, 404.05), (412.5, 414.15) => 0.079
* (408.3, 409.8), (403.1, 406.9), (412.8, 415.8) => 0.223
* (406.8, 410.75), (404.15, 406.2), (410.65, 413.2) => 0.365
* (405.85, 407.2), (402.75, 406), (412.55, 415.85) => 0.029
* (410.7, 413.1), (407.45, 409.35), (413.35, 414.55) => 0.076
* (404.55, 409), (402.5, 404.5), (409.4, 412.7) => -0.190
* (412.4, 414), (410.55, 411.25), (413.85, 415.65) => -0.084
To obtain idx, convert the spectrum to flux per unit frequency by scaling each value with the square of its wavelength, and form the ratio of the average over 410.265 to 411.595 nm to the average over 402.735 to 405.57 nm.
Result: 0.8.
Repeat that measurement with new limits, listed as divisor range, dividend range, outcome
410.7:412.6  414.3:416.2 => 1.09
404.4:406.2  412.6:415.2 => 0.93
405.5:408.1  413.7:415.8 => 1.02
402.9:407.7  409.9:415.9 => 0.92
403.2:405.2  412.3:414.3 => 0.91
